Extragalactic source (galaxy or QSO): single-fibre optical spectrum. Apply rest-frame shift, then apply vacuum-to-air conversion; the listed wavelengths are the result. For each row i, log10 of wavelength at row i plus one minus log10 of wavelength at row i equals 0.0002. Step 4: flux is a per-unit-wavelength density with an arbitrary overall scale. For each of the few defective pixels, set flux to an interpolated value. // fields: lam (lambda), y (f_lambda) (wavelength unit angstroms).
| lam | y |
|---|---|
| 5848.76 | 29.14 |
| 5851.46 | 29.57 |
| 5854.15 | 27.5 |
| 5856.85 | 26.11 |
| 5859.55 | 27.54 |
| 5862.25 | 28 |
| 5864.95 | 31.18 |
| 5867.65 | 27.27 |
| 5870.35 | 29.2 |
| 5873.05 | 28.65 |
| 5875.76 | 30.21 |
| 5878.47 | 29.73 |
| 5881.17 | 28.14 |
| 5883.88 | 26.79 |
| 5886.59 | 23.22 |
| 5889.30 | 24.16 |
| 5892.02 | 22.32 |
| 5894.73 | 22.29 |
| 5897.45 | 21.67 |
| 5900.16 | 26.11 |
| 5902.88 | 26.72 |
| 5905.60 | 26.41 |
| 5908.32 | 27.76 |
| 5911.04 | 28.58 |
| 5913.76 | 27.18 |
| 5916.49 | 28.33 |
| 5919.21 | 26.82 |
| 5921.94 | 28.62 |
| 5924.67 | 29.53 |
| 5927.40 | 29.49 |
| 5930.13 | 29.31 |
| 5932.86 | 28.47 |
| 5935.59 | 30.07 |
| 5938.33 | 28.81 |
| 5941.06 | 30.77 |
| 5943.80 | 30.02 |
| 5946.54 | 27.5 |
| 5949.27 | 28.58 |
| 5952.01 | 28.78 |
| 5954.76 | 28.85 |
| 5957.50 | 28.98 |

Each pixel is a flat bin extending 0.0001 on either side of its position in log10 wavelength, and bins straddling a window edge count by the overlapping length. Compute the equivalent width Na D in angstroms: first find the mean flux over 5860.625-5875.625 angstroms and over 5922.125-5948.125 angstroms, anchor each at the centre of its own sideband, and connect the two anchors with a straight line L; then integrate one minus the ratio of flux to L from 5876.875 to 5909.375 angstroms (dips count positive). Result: 4.0 angstroms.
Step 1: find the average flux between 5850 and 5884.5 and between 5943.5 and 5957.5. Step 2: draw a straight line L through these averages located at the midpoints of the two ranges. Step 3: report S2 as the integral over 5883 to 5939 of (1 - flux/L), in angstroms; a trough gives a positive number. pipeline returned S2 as 3.6 angstroms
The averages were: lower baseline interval 28.5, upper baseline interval 28.7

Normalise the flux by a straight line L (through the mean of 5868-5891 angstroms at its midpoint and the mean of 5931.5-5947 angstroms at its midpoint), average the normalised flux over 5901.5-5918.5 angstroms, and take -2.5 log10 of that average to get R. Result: 0.04 mag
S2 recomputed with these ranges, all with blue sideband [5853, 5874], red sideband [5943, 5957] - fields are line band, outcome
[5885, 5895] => 1.8 angstroms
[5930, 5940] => -0.2 angstroms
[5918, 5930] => -0.1 angstroms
